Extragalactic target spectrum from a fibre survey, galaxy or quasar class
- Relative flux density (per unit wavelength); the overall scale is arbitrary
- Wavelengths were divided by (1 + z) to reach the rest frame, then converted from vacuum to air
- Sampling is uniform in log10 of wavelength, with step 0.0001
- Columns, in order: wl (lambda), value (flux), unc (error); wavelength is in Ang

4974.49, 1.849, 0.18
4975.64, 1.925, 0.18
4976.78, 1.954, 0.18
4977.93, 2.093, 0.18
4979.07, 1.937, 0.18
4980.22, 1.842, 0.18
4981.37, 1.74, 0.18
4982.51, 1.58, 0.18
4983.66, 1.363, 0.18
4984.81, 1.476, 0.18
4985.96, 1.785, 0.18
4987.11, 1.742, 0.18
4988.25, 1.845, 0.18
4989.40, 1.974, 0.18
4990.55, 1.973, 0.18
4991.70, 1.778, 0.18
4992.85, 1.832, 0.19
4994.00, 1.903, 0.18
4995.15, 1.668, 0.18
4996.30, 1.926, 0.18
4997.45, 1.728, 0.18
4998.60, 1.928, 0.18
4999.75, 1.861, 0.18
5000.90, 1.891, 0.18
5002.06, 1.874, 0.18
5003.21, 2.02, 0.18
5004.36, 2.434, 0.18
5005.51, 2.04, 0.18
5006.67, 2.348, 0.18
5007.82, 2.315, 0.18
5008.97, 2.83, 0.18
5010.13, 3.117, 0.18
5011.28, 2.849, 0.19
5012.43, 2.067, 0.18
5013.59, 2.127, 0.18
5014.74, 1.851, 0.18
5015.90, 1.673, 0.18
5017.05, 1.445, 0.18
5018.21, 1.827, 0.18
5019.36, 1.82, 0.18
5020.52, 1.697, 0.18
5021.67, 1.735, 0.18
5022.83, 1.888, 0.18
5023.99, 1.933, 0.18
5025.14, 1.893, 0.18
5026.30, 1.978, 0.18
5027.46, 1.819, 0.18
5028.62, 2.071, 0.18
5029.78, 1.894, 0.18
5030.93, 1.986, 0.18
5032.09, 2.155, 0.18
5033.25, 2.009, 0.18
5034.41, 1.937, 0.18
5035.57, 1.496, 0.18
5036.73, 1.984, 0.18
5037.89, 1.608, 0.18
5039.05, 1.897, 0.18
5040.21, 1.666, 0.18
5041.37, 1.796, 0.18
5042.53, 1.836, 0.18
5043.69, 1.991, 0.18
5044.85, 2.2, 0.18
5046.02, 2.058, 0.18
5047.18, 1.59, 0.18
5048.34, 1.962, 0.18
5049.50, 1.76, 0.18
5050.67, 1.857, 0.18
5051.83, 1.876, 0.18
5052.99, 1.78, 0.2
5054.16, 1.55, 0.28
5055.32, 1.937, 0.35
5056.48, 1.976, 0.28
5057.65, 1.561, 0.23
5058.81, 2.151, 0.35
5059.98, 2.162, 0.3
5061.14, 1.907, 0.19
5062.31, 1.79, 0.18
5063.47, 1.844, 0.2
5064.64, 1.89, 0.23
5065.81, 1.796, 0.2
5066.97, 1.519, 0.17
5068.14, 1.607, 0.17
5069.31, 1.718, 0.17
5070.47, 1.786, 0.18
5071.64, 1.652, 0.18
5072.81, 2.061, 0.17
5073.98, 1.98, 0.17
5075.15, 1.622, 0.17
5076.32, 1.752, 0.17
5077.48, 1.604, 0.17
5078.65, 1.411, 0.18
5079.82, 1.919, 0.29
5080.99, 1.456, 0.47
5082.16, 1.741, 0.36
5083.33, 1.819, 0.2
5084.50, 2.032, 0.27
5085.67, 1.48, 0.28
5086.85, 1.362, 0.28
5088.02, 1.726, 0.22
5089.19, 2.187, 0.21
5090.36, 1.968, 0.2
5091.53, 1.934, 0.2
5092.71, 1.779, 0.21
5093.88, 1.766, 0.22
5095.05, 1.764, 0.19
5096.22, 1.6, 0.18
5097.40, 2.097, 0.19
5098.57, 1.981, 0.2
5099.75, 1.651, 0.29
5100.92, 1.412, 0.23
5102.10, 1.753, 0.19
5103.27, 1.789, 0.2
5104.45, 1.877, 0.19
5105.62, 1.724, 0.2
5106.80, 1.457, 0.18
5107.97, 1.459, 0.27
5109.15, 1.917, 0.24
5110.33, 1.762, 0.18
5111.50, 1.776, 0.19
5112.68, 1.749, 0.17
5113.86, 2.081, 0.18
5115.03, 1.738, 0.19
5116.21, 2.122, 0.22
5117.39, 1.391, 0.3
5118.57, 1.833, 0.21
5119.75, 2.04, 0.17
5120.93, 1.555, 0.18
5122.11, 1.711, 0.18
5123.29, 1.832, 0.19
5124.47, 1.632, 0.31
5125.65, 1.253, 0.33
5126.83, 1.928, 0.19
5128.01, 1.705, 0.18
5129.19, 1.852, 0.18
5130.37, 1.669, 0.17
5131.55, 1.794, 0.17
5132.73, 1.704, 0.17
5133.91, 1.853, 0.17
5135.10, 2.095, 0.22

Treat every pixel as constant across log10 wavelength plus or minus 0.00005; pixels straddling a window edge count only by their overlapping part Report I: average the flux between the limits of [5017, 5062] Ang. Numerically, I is 1.87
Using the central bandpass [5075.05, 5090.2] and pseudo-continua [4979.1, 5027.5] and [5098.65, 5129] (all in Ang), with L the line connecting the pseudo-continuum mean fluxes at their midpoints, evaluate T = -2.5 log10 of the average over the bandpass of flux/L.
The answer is 0.05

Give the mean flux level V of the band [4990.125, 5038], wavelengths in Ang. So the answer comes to 1.98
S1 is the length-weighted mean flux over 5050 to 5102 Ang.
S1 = 1.78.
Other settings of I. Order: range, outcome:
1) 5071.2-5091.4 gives 1.76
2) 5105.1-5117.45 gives 1.76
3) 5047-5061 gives 1.86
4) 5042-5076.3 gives 1.84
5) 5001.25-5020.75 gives 2.14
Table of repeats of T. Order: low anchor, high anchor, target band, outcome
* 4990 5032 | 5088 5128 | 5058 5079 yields 0.04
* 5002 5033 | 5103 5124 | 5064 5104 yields 0.06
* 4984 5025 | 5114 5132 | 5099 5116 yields 0.02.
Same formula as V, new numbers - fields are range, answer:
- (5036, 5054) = 1.85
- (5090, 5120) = 1.78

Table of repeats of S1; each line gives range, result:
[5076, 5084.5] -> 1.7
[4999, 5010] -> 2.21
